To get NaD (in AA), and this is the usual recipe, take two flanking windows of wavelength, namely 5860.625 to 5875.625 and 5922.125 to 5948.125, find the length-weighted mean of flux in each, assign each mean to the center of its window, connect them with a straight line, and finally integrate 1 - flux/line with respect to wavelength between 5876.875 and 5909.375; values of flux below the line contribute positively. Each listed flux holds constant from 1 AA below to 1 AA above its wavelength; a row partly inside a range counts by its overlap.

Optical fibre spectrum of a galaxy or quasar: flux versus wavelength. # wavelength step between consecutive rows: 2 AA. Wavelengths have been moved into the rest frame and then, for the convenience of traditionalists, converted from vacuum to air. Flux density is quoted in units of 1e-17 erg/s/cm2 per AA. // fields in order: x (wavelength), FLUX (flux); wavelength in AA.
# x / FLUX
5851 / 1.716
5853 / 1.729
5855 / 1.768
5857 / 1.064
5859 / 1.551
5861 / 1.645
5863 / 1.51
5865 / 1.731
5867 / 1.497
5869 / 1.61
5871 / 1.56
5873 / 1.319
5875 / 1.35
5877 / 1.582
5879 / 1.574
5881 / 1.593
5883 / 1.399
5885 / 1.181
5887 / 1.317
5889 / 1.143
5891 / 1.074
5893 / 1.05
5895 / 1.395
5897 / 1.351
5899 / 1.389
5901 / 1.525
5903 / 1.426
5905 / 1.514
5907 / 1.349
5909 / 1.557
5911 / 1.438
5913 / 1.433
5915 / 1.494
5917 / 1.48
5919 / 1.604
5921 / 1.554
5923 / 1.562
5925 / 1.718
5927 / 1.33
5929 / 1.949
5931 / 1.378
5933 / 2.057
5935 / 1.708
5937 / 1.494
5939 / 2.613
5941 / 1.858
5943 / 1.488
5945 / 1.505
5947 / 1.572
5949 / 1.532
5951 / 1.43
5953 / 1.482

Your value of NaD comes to 4.6 AA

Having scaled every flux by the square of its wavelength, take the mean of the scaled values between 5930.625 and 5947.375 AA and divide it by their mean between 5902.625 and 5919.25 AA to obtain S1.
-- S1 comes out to 1.2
